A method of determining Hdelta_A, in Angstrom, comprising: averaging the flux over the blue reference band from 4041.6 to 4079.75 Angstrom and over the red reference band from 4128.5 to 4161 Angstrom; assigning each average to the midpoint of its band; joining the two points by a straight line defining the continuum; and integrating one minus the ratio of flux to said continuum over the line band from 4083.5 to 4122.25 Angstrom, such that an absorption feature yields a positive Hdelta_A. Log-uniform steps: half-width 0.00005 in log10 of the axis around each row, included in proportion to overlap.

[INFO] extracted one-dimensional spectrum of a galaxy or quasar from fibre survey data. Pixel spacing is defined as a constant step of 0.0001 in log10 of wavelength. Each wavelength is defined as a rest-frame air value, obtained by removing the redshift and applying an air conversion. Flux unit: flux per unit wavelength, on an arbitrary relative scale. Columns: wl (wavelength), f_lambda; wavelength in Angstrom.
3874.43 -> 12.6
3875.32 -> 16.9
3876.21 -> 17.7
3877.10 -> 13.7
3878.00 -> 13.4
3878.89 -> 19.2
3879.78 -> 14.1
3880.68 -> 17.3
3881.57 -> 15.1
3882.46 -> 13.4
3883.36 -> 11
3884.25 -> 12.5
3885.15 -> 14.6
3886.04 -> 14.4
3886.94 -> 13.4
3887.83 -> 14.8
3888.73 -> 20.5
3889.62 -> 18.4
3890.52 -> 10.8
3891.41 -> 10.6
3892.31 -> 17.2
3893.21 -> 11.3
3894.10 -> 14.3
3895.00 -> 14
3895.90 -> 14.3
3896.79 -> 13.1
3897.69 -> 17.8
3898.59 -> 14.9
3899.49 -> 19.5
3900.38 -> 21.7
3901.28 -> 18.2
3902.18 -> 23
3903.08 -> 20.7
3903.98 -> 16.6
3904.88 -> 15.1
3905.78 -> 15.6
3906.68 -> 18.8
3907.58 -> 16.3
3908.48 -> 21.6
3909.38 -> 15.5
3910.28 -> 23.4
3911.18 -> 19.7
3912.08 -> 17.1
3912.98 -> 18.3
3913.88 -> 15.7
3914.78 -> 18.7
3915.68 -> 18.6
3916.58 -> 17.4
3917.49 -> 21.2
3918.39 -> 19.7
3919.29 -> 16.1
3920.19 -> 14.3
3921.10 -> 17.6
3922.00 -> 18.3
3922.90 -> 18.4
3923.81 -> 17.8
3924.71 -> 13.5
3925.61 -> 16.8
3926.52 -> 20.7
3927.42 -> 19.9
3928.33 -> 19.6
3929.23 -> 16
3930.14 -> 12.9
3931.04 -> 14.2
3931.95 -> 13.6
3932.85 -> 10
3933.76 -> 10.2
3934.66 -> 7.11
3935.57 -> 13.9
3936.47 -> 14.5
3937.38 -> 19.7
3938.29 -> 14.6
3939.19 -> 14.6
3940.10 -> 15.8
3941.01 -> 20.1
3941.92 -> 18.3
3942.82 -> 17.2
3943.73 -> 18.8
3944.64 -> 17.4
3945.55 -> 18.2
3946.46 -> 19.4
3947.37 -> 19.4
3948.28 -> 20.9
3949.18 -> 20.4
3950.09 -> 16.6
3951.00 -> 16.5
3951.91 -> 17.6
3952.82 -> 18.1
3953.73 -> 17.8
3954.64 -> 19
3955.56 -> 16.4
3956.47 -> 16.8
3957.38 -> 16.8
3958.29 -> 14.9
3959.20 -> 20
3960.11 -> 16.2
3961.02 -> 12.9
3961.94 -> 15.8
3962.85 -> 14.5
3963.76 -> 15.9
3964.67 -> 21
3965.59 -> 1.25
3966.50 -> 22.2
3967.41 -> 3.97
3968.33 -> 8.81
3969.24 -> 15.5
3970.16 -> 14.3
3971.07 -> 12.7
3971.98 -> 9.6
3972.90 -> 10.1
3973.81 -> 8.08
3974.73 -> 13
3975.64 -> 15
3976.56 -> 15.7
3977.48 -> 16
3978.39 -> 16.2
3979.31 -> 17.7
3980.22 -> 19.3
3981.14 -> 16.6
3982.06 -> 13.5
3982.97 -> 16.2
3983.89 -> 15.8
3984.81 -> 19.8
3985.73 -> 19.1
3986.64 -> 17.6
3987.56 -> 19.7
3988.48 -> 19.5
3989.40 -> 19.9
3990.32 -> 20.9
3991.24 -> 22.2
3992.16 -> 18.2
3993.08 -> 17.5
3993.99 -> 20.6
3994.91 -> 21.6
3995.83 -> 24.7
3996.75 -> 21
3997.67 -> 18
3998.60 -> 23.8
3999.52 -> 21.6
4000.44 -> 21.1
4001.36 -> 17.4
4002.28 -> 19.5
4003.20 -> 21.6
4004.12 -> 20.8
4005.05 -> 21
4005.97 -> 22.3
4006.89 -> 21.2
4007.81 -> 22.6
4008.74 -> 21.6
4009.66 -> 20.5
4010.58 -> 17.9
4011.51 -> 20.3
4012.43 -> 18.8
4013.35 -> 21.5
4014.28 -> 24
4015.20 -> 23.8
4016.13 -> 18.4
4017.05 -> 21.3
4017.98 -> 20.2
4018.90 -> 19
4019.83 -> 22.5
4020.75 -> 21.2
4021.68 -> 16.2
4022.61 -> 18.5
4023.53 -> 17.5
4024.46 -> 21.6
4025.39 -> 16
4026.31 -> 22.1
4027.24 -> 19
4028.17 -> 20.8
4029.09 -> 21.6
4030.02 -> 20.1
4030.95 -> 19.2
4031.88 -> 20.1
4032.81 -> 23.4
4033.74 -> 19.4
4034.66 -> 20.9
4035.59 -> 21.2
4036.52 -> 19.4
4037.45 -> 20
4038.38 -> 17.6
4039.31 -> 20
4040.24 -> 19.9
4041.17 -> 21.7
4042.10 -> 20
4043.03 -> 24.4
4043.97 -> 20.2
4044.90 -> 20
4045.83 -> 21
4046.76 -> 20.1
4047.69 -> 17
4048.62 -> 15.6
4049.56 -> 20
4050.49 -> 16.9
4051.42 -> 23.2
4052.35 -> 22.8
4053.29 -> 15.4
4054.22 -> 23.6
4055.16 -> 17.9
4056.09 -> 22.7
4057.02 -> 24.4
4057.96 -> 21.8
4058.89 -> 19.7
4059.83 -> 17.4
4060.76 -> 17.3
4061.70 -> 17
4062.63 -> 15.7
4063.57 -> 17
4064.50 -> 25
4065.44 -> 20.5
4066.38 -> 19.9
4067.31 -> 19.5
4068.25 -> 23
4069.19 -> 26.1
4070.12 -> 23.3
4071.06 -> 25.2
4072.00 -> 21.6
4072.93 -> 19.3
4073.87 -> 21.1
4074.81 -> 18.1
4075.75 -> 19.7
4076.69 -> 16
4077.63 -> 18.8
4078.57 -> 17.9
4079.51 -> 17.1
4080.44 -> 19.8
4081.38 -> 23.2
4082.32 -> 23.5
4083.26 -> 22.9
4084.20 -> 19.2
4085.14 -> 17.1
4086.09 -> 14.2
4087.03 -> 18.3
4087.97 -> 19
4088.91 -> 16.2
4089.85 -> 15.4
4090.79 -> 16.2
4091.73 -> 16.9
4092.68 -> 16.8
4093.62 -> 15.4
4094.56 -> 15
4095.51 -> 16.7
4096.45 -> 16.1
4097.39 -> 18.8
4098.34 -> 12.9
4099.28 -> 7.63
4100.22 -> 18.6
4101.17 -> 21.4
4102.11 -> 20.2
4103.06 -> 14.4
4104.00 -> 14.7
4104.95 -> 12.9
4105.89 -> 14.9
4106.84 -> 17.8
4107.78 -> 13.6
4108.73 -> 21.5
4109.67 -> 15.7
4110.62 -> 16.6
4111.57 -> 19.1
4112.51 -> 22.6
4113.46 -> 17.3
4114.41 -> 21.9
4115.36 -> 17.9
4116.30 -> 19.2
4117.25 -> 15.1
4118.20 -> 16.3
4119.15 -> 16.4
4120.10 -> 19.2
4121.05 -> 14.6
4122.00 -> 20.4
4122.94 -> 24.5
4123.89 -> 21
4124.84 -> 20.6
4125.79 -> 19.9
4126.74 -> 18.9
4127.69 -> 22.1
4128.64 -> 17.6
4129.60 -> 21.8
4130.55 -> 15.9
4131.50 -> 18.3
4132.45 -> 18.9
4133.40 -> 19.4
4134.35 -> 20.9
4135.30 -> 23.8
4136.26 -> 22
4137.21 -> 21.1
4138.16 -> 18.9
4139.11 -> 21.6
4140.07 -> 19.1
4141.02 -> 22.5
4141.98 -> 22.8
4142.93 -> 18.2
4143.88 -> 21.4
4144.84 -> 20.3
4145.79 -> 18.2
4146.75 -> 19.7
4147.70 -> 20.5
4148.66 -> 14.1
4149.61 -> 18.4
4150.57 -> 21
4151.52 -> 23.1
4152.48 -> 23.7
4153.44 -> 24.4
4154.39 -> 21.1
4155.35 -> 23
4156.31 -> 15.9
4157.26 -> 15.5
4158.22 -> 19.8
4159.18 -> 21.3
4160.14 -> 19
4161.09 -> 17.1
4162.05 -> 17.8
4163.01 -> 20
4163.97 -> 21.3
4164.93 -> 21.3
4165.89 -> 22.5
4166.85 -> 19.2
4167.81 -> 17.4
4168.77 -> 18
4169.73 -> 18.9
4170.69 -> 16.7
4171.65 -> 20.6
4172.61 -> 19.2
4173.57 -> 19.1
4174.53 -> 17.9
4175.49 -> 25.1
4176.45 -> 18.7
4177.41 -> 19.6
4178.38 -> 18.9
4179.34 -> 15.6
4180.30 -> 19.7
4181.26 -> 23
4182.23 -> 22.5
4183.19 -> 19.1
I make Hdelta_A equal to 6.1 Angstrom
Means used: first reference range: 20.1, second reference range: 20.1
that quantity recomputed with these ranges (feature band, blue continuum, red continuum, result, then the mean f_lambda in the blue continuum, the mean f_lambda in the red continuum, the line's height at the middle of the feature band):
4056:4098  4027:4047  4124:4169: 2.3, 20.5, 20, 20.3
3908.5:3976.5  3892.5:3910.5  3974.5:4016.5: 7.8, 17.2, 19.5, 18.2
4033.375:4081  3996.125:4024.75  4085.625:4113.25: -4.2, 20.6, 16.5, 18.4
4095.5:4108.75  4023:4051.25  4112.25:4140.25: 2.5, 19.9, 19.6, 19.7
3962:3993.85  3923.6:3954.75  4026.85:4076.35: 4.2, 16.6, 20.3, 17.9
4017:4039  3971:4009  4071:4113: -2.2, 18.4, 17.7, 18.1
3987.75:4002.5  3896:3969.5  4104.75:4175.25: -2.5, 16.7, 19.4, 17.5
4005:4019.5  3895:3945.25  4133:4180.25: -2.2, 17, 19.9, 18.1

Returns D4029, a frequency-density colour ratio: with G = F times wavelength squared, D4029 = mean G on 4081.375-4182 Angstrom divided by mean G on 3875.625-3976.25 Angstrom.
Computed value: 1.31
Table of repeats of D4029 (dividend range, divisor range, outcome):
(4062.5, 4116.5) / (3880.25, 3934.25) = 1.23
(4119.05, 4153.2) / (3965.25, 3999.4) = 1.31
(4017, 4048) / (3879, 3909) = 1.35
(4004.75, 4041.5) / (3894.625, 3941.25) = 1.27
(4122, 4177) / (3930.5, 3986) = 1.42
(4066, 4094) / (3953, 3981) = 1.40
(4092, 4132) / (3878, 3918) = 1.19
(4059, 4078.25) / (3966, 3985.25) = 1.47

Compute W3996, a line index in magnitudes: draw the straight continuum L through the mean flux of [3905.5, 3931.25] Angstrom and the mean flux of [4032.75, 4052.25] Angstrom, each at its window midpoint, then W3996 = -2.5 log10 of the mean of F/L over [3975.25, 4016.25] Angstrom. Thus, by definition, -0.02 mag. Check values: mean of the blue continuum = 17.8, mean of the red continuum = 20.1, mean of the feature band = 19.6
